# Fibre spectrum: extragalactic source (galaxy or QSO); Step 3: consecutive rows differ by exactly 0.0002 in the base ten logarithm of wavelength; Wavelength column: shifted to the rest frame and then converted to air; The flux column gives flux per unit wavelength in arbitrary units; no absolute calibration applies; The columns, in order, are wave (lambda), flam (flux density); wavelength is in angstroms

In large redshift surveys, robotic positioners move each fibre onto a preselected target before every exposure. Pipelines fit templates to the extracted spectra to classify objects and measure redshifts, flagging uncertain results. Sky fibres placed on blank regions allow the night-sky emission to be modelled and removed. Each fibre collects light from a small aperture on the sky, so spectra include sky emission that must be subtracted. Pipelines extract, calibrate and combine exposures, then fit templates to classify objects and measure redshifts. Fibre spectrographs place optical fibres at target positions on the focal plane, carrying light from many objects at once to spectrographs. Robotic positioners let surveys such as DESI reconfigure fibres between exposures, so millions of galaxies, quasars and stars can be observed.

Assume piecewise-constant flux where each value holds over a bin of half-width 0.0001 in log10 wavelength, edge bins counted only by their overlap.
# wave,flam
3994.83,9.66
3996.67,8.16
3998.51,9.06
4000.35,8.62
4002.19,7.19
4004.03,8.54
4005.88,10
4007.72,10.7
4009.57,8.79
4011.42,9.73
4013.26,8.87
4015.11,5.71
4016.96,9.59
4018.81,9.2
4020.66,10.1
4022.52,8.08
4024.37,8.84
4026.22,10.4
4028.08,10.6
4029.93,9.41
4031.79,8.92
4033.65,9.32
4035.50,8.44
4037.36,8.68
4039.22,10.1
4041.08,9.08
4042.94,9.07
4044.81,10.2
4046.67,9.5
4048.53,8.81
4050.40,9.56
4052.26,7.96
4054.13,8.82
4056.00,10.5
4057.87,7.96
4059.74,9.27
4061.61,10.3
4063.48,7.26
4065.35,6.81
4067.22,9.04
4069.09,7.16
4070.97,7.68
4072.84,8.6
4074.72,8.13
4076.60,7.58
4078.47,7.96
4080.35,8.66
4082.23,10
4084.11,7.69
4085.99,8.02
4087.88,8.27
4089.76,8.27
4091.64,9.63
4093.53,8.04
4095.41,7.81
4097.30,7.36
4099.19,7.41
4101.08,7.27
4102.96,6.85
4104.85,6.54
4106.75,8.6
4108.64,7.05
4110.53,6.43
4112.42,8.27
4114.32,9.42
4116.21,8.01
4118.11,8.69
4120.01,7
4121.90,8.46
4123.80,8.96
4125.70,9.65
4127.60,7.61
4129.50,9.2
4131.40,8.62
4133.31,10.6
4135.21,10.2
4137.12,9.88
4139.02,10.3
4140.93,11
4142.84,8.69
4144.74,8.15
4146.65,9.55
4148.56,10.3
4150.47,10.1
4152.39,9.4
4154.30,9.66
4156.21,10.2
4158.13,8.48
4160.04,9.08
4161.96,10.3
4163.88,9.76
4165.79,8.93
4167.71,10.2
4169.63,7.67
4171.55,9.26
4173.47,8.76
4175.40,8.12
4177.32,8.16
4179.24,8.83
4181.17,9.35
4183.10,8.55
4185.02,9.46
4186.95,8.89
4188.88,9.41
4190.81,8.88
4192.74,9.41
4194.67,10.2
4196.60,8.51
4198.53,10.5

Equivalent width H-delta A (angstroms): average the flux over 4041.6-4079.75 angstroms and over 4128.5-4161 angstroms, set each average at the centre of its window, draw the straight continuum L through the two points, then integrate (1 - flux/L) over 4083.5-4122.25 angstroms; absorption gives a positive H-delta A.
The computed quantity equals 5.3 angstroms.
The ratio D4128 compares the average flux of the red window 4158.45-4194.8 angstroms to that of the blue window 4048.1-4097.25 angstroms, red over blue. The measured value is 1.1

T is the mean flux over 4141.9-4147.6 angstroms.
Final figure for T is 8.81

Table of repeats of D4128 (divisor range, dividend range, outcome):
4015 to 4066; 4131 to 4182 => 1.03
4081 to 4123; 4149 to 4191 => 1.15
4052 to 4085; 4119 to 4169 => 1.11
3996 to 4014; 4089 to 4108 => 0.86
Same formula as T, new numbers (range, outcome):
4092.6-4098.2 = 7.74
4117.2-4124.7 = 8.27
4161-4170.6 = 9.37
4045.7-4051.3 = 9.3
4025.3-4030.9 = 10.1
